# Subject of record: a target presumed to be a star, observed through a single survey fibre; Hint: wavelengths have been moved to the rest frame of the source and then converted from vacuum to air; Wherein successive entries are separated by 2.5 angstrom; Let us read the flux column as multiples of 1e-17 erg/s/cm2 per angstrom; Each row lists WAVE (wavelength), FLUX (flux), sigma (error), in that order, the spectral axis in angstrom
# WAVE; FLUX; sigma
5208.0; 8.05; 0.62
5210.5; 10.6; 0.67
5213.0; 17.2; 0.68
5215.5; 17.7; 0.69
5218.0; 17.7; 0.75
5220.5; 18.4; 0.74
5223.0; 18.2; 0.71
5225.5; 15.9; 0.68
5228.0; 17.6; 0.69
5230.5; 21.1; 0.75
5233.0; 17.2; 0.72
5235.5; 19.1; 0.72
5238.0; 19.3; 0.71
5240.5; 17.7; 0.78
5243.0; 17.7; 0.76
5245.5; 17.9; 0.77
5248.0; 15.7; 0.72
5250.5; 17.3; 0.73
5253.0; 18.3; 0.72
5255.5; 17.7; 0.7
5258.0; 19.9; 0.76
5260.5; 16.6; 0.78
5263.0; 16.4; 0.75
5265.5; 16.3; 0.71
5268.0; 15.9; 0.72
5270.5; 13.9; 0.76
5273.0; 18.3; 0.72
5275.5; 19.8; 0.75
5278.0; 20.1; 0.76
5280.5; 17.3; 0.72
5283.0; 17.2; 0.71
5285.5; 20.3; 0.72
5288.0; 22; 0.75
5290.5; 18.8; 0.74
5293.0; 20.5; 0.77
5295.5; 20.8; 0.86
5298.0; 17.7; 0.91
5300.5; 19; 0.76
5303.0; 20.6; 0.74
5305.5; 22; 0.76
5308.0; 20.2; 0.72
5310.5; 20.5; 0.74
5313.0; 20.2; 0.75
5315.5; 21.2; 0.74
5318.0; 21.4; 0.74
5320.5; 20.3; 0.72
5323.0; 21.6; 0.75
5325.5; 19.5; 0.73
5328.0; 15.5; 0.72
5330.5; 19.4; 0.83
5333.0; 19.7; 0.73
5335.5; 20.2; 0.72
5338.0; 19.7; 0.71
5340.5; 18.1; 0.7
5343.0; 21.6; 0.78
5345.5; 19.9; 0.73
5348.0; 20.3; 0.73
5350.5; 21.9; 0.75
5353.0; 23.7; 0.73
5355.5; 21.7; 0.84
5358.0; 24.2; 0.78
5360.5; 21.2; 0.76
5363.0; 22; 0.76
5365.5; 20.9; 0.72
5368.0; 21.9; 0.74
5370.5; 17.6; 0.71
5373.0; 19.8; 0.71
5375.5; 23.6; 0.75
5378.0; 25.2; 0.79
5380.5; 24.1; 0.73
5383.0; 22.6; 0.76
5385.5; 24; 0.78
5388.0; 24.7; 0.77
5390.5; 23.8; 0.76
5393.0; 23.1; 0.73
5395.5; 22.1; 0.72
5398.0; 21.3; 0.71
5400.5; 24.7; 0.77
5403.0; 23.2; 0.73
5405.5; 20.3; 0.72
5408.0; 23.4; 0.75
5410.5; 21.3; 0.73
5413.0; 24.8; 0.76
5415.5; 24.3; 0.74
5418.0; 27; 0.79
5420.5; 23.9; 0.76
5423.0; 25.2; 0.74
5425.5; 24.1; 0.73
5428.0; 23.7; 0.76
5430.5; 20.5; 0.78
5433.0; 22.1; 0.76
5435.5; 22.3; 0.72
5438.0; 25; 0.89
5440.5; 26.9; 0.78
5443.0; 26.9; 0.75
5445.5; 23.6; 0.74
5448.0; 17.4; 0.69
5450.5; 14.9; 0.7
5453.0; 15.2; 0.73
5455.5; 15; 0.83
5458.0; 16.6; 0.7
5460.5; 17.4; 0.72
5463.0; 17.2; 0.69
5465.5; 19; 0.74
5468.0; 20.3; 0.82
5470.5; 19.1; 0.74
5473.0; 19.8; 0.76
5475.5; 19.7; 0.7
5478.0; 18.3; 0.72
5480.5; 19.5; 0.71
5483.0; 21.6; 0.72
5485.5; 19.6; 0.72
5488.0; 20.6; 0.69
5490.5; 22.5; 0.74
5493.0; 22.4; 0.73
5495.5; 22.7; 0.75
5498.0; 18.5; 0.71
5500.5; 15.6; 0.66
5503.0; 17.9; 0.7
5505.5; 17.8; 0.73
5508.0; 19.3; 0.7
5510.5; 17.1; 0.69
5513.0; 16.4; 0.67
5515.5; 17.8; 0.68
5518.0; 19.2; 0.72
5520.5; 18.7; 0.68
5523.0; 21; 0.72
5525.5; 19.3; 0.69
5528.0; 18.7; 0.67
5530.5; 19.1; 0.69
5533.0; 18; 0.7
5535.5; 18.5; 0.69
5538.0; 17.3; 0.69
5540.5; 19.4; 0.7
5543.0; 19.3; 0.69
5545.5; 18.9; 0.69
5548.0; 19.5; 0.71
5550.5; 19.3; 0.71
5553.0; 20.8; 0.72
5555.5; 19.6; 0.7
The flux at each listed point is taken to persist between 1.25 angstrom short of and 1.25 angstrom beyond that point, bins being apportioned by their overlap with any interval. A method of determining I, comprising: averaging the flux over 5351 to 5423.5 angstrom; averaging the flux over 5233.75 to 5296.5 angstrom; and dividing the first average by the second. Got 1.26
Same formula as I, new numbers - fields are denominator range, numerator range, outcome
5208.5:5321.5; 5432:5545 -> 1.06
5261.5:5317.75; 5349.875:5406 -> 1.18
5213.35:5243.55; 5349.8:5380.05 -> 1.22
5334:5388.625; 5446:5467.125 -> 0.78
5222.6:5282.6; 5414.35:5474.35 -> 1.19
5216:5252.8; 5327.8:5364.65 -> 1.16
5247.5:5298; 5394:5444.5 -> 1.30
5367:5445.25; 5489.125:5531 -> 0.82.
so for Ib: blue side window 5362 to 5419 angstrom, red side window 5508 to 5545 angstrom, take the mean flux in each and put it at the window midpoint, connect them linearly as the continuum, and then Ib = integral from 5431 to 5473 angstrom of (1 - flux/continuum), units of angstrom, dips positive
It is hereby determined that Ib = 2.0 angstrom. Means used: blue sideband 22.8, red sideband 18.6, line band 19.9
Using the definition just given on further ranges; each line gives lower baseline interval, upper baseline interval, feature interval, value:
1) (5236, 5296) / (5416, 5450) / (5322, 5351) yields 1.0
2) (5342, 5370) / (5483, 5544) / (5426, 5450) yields -3.1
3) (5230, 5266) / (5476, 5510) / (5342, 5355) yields -2.0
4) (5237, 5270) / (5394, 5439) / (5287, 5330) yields -1.7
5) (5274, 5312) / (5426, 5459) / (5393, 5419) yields -3.3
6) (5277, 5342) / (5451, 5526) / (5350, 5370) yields -2.6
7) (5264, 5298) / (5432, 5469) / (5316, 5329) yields -0.7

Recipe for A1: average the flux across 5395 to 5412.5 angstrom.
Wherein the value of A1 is 22.4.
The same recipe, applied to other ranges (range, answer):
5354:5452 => 22.8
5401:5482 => 21.2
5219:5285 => 17.8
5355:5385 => 22.1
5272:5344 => 19.8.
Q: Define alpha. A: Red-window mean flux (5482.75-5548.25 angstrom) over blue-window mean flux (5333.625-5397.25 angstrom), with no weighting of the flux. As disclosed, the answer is 0.9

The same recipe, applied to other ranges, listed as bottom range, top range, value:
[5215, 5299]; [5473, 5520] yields 1.06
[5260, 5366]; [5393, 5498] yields 1.08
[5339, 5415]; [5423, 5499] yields 0.92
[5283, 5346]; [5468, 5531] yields 0.97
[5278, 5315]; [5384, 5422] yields 1.18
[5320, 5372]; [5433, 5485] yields 0.97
